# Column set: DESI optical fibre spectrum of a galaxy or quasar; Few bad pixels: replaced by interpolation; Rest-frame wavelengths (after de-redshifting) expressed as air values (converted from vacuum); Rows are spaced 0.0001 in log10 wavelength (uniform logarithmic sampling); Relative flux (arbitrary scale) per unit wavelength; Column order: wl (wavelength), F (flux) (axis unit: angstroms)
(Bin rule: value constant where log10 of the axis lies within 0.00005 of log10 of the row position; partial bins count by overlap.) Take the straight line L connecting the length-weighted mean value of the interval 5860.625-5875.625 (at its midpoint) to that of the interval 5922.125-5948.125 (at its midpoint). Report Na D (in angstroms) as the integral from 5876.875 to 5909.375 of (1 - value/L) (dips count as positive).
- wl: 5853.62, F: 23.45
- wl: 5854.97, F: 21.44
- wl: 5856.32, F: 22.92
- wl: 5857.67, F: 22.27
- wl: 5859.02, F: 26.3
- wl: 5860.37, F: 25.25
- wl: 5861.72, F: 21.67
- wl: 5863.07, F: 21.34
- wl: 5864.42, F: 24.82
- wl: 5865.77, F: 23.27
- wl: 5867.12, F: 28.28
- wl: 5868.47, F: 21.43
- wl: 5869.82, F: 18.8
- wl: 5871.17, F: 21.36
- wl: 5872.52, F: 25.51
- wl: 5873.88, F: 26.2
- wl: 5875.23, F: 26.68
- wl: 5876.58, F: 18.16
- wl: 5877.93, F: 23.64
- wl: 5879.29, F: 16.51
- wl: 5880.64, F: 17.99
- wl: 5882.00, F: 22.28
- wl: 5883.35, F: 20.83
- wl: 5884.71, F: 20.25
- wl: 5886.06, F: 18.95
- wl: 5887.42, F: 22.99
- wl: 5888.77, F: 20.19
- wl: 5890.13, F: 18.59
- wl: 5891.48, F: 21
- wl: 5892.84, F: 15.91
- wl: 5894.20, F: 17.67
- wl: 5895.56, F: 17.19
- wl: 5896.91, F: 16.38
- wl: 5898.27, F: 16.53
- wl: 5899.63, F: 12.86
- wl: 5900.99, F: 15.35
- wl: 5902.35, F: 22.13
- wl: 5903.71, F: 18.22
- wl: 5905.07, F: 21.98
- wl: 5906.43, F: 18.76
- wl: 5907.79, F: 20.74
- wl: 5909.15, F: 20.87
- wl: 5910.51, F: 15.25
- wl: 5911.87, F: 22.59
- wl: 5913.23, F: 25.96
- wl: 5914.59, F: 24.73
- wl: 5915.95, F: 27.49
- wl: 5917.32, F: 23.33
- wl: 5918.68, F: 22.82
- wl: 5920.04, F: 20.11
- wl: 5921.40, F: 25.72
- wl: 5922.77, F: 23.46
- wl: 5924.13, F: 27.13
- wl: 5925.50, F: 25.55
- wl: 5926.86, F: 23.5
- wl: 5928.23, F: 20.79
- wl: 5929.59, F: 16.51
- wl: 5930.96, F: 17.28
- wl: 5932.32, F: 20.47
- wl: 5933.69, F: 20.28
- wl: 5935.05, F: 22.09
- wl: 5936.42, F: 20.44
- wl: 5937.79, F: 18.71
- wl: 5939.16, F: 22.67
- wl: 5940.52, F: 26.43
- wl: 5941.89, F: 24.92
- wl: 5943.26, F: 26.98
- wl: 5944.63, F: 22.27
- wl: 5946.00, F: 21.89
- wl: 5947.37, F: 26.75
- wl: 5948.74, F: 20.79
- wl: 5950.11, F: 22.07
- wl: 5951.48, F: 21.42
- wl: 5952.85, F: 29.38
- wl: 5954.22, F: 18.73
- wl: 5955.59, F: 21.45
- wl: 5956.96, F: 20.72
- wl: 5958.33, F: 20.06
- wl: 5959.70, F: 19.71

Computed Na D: 5.8 angstroms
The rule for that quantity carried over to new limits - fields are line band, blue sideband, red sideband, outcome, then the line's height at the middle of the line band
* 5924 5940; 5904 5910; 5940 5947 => 1.40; 23.2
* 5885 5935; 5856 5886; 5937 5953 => 5.32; 23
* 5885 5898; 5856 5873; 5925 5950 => 2.35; 22.9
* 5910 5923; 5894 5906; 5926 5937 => -2.89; 19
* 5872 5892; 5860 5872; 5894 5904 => -1.25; 20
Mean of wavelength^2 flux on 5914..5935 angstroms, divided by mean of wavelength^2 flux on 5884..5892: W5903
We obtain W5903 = 1.12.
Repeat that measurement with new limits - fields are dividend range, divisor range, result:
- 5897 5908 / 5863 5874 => 0.78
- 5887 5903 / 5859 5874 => 0.77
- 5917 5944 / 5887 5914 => 1.19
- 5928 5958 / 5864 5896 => 1.06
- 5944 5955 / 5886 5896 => 1.22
